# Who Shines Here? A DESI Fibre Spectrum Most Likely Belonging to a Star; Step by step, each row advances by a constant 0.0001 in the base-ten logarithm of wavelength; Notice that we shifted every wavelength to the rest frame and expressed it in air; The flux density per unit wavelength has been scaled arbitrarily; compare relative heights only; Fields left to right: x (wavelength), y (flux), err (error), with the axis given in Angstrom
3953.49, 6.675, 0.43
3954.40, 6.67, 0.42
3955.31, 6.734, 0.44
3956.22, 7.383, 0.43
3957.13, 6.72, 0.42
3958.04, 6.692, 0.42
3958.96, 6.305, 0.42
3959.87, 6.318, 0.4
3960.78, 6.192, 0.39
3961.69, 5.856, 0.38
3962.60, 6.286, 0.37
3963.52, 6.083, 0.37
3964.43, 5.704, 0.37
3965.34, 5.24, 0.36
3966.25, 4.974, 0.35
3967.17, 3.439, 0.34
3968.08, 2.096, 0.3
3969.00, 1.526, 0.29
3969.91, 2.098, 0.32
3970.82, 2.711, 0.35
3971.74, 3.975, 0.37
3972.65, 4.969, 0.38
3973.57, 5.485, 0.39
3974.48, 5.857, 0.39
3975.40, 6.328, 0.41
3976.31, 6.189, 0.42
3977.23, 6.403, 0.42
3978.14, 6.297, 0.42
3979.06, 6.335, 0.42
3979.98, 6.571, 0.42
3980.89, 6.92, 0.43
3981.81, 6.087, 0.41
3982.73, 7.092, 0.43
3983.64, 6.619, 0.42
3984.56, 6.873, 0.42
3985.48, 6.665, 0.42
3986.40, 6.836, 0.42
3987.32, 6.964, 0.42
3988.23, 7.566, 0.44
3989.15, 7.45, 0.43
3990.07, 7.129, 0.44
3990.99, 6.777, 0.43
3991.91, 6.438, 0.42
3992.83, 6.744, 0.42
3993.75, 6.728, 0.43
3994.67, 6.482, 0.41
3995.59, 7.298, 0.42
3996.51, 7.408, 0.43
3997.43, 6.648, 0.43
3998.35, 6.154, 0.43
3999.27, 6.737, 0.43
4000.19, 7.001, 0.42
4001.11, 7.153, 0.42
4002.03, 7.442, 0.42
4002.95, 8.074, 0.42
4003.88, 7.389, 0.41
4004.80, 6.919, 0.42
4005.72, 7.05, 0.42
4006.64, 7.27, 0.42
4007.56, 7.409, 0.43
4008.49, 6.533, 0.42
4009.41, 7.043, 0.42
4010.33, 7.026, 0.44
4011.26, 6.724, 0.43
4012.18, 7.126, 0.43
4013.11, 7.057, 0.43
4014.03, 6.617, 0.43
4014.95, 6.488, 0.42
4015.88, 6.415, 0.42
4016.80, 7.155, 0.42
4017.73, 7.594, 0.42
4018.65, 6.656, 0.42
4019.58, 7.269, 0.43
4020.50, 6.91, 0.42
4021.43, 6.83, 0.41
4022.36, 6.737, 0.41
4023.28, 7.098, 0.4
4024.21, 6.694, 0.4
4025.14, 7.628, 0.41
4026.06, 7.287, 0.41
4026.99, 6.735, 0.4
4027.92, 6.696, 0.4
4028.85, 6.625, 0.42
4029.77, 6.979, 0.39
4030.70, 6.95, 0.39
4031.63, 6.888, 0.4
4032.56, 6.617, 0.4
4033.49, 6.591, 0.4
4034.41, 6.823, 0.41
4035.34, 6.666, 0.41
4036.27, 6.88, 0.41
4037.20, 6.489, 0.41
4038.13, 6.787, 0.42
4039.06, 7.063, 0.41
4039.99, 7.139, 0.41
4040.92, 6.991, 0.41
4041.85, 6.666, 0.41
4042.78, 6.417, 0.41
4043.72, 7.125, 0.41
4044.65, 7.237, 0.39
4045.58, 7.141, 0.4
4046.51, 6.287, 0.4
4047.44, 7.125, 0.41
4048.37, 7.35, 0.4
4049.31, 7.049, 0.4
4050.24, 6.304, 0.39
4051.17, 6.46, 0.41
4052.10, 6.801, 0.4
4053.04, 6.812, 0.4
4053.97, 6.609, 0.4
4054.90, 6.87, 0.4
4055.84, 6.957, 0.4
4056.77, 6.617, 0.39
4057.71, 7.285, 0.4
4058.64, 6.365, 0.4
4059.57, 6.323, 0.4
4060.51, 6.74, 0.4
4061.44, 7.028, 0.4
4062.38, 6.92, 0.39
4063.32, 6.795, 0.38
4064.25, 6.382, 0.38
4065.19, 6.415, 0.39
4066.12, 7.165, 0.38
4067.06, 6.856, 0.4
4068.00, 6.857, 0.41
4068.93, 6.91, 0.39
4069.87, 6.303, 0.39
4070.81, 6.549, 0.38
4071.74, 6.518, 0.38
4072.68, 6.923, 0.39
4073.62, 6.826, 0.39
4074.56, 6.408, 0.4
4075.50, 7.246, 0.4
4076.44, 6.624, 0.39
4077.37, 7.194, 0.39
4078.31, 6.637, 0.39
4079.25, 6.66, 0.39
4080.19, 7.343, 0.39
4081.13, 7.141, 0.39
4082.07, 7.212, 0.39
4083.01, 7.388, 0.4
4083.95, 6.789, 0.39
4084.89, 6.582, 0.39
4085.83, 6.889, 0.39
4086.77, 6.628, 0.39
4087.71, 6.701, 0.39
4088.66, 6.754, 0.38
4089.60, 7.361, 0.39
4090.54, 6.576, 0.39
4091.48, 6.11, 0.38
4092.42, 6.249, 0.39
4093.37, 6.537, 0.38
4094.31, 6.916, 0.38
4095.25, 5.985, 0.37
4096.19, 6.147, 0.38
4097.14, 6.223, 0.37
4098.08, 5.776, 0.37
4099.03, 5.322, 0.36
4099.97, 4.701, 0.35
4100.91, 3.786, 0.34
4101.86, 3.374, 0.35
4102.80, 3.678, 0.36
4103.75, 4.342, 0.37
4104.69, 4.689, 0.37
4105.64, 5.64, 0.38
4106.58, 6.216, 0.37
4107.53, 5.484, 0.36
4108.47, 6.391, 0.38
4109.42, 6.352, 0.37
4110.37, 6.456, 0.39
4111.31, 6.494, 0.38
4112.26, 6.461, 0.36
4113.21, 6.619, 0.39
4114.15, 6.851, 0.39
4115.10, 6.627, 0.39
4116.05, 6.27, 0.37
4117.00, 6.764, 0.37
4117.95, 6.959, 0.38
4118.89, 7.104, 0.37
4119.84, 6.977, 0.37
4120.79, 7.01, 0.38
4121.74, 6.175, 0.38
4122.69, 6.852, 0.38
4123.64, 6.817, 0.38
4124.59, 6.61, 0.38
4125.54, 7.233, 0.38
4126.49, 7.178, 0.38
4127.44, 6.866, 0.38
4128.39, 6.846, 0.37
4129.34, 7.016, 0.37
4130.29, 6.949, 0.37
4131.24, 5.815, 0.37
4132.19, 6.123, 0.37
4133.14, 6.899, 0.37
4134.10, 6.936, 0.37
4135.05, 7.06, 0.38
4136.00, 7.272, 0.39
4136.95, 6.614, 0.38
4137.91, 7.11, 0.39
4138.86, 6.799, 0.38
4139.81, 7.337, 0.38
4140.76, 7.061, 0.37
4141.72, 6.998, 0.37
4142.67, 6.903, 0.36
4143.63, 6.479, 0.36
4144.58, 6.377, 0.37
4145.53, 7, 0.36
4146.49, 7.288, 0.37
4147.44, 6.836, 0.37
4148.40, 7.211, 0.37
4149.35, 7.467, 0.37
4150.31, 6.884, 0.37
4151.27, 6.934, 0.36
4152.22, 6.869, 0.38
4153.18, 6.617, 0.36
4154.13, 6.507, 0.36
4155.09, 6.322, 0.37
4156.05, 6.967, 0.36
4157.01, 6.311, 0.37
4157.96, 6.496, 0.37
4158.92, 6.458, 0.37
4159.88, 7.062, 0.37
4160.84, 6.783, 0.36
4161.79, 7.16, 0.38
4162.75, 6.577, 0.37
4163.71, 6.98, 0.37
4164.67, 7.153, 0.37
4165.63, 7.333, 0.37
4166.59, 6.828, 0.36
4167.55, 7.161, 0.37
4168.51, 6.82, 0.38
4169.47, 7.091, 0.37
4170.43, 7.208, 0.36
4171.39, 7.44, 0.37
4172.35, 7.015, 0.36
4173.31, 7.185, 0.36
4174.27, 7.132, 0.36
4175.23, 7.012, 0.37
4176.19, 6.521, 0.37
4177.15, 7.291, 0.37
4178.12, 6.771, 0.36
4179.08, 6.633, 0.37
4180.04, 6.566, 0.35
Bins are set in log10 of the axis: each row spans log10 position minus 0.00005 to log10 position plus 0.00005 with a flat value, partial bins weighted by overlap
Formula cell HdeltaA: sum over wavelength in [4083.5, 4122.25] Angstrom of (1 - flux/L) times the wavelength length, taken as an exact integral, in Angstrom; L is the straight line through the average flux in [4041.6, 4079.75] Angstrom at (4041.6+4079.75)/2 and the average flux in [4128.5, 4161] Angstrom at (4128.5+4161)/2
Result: 3.8 Angstrom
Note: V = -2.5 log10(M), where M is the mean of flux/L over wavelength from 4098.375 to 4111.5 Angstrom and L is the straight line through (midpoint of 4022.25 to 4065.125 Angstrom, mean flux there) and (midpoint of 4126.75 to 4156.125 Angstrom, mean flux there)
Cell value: 0.30 mag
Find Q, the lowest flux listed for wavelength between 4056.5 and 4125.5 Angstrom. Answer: 3.374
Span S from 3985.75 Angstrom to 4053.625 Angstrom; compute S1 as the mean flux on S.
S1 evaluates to 6.93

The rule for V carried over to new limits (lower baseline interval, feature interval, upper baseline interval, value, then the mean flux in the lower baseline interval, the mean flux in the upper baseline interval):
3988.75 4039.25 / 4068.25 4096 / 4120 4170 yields 0.02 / 6.93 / 6.86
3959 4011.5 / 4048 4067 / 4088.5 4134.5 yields -0.09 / 6.21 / 6.23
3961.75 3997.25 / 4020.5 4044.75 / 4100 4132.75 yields -0.15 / 5.87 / 6.19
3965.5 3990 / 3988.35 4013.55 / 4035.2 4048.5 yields -0.16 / 5.57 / 6.88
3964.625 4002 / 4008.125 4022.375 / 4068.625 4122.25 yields -0.14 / 5.98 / 6.33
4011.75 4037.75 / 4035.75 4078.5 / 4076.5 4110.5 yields -0.05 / 6.87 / 6.12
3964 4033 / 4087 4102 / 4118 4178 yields 0.13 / 6.43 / 6.89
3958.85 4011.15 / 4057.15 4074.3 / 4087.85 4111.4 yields -0.15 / 6.2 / 5.74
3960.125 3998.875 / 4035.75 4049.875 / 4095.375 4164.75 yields -0.13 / 5.9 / 6.47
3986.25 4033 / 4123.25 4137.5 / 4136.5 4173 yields 0.02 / 6.97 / 6.91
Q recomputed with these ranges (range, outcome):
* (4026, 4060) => 6.287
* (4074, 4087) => 6.408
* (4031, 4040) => 6.489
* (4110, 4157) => 5.815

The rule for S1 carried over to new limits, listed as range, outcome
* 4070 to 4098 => 6.71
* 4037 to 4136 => 6.55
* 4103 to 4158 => 6.64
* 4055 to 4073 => 6.73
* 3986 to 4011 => 7.02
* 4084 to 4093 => 6.65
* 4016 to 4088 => 6.85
